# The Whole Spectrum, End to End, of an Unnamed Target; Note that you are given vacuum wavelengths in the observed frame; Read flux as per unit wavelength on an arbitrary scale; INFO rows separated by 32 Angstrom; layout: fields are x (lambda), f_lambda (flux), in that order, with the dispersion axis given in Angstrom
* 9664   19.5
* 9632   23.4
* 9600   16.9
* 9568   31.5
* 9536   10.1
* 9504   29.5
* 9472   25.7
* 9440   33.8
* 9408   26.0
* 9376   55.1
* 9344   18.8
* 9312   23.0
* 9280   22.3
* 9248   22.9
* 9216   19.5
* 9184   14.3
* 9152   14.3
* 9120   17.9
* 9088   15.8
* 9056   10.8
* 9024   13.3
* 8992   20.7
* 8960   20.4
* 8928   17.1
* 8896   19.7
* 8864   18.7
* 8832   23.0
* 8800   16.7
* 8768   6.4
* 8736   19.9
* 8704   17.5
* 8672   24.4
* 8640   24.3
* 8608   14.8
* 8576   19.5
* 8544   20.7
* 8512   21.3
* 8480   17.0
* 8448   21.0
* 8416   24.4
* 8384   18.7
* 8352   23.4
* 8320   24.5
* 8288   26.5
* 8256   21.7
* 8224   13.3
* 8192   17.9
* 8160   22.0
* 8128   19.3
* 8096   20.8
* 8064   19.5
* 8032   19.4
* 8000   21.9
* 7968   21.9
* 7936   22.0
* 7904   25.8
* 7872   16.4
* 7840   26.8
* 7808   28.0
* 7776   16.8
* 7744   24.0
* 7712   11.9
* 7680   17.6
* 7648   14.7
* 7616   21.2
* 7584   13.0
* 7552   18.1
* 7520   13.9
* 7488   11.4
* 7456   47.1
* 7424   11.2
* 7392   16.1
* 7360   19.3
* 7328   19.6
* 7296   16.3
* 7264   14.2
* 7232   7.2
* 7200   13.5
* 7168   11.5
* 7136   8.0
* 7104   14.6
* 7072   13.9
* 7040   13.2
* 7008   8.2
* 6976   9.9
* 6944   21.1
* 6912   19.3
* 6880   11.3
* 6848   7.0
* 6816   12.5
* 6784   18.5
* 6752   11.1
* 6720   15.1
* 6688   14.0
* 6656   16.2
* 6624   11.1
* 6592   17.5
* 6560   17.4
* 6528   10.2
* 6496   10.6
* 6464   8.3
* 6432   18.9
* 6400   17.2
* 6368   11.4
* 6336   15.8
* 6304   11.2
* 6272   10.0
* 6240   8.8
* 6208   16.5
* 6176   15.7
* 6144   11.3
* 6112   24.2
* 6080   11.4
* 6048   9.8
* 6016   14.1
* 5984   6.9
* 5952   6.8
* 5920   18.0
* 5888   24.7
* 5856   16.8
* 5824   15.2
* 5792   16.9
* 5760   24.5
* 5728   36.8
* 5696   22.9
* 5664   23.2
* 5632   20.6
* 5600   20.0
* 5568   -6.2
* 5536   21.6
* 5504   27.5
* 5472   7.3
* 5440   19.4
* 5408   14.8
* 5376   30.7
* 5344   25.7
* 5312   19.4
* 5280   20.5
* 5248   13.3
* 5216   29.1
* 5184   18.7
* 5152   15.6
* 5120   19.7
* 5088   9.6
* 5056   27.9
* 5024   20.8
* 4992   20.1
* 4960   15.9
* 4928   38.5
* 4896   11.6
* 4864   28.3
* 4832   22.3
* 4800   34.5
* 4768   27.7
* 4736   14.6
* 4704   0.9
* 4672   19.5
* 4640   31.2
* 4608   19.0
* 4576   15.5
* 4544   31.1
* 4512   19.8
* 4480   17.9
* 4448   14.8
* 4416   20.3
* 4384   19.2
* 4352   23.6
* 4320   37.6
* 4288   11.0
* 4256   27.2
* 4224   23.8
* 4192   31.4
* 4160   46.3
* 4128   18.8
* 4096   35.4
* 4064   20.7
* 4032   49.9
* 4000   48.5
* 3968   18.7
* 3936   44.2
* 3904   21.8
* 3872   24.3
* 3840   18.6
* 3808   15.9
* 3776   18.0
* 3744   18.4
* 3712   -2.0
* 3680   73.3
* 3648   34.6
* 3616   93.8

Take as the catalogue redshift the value 1.000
